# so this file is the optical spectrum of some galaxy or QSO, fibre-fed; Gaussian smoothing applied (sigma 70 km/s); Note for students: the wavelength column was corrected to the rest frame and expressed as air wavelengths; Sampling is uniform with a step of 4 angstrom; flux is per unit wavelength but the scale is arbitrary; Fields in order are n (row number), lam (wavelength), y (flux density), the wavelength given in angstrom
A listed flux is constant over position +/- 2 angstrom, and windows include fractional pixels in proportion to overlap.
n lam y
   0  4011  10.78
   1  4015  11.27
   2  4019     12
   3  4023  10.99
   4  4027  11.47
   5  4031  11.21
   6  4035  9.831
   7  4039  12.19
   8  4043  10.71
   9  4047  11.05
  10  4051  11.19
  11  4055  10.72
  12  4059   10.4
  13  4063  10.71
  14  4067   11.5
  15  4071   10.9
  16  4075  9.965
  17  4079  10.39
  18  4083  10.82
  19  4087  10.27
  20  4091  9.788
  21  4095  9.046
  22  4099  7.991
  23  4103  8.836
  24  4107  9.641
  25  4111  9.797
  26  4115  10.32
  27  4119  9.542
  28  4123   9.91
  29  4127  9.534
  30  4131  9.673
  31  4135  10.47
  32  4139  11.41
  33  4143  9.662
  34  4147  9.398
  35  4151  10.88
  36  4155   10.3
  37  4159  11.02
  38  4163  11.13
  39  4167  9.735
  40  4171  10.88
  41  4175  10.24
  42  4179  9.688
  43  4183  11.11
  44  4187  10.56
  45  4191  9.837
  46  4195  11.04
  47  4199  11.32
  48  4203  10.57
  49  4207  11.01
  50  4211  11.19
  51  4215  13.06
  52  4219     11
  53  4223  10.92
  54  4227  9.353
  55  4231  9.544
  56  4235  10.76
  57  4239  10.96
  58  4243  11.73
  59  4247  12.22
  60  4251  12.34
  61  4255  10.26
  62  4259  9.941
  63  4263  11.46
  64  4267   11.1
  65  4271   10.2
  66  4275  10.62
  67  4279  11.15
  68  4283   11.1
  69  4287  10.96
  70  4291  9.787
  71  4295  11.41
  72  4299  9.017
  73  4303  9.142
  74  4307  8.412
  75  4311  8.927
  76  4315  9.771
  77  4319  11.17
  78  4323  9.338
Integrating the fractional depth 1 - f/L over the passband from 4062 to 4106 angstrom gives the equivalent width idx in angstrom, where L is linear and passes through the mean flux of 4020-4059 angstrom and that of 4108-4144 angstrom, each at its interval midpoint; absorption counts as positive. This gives 2.23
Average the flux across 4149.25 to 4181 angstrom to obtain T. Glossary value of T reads 10.5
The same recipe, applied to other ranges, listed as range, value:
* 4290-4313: 9.43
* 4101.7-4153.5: 9.95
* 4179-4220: 11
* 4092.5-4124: 9.38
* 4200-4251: 11.1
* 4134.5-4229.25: 10.7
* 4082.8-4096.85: 9.88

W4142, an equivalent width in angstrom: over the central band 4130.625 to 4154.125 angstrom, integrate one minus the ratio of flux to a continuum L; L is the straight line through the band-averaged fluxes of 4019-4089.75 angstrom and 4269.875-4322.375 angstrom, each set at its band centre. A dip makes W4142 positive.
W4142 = 0.66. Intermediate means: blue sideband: 10.9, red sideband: 10.1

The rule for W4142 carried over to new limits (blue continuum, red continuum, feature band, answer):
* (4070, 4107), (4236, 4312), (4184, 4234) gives -2.42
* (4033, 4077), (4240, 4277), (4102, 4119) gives 1.90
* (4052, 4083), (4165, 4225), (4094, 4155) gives 5.51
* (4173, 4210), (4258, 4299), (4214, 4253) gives -1.76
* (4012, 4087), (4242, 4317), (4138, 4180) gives 1.32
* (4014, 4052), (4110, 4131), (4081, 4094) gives 0.17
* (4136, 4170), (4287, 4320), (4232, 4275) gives -4.58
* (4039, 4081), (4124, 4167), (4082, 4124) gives 3.84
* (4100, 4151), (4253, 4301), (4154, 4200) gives -2.09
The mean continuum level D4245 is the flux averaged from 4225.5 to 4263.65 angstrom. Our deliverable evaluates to 10.9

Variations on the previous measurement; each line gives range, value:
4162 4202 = 10.5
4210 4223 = 11.7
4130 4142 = 10.5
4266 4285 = 10.8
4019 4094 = 10.8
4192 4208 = 10.9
